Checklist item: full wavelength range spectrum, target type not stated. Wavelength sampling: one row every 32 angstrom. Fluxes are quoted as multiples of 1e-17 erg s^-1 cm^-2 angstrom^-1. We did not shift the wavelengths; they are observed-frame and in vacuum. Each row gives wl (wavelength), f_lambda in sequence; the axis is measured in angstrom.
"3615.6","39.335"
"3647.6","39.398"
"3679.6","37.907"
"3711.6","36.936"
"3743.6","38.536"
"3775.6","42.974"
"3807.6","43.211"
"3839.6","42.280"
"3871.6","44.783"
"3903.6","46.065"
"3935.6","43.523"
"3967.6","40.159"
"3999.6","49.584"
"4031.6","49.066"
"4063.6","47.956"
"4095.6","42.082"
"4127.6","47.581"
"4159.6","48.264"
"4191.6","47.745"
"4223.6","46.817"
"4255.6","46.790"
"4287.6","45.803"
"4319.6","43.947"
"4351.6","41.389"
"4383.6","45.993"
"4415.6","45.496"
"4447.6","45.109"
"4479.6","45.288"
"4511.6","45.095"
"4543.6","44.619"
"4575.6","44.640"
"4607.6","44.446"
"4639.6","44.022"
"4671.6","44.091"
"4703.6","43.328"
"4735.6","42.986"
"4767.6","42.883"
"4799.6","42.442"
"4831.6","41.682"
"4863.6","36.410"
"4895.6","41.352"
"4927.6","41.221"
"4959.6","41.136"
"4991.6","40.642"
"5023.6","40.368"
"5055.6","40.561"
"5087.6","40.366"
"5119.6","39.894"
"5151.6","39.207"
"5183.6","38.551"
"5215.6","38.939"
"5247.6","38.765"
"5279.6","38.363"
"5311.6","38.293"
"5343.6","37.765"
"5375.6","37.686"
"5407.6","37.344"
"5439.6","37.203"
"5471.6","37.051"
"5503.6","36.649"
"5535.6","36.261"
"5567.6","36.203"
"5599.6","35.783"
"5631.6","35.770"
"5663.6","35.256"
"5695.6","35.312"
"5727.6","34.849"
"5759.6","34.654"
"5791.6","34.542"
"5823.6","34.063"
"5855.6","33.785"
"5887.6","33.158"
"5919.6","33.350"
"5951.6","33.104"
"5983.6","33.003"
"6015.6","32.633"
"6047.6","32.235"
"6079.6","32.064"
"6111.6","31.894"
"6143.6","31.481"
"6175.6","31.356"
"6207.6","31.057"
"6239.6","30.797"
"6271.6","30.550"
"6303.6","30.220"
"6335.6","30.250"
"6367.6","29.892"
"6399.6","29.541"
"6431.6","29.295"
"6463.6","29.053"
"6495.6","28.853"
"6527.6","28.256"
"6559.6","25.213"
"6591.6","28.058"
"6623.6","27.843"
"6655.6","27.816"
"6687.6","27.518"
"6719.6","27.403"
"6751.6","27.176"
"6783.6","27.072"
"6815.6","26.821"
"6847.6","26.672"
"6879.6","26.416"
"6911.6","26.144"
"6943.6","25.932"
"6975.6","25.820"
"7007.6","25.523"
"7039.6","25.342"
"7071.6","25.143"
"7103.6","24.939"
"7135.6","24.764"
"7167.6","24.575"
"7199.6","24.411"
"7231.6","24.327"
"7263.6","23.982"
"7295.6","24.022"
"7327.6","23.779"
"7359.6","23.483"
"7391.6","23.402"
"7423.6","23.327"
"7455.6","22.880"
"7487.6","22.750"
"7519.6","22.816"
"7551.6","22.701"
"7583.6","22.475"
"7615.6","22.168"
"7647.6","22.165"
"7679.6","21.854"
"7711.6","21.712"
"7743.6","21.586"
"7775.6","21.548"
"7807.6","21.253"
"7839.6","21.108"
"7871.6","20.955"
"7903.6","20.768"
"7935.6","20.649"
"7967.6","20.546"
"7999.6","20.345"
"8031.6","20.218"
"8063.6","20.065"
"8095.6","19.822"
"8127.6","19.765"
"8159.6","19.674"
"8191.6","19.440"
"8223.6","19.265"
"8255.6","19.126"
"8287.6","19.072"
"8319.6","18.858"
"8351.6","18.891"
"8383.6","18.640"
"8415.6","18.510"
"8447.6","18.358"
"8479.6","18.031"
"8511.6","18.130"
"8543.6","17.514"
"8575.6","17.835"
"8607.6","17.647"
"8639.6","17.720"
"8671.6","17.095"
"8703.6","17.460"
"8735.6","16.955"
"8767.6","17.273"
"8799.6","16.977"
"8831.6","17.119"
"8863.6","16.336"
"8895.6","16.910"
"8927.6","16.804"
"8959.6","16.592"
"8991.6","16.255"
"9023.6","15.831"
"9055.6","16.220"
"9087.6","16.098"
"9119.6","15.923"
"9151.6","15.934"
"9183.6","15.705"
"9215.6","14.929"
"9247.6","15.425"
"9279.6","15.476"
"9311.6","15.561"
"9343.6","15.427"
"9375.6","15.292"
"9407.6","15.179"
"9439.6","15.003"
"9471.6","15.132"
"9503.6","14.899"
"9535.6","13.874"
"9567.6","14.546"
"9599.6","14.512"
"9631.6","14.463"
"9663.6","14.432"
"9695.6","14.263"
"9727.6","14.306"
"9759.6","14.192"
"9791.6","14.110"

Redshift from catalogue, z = 0.00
